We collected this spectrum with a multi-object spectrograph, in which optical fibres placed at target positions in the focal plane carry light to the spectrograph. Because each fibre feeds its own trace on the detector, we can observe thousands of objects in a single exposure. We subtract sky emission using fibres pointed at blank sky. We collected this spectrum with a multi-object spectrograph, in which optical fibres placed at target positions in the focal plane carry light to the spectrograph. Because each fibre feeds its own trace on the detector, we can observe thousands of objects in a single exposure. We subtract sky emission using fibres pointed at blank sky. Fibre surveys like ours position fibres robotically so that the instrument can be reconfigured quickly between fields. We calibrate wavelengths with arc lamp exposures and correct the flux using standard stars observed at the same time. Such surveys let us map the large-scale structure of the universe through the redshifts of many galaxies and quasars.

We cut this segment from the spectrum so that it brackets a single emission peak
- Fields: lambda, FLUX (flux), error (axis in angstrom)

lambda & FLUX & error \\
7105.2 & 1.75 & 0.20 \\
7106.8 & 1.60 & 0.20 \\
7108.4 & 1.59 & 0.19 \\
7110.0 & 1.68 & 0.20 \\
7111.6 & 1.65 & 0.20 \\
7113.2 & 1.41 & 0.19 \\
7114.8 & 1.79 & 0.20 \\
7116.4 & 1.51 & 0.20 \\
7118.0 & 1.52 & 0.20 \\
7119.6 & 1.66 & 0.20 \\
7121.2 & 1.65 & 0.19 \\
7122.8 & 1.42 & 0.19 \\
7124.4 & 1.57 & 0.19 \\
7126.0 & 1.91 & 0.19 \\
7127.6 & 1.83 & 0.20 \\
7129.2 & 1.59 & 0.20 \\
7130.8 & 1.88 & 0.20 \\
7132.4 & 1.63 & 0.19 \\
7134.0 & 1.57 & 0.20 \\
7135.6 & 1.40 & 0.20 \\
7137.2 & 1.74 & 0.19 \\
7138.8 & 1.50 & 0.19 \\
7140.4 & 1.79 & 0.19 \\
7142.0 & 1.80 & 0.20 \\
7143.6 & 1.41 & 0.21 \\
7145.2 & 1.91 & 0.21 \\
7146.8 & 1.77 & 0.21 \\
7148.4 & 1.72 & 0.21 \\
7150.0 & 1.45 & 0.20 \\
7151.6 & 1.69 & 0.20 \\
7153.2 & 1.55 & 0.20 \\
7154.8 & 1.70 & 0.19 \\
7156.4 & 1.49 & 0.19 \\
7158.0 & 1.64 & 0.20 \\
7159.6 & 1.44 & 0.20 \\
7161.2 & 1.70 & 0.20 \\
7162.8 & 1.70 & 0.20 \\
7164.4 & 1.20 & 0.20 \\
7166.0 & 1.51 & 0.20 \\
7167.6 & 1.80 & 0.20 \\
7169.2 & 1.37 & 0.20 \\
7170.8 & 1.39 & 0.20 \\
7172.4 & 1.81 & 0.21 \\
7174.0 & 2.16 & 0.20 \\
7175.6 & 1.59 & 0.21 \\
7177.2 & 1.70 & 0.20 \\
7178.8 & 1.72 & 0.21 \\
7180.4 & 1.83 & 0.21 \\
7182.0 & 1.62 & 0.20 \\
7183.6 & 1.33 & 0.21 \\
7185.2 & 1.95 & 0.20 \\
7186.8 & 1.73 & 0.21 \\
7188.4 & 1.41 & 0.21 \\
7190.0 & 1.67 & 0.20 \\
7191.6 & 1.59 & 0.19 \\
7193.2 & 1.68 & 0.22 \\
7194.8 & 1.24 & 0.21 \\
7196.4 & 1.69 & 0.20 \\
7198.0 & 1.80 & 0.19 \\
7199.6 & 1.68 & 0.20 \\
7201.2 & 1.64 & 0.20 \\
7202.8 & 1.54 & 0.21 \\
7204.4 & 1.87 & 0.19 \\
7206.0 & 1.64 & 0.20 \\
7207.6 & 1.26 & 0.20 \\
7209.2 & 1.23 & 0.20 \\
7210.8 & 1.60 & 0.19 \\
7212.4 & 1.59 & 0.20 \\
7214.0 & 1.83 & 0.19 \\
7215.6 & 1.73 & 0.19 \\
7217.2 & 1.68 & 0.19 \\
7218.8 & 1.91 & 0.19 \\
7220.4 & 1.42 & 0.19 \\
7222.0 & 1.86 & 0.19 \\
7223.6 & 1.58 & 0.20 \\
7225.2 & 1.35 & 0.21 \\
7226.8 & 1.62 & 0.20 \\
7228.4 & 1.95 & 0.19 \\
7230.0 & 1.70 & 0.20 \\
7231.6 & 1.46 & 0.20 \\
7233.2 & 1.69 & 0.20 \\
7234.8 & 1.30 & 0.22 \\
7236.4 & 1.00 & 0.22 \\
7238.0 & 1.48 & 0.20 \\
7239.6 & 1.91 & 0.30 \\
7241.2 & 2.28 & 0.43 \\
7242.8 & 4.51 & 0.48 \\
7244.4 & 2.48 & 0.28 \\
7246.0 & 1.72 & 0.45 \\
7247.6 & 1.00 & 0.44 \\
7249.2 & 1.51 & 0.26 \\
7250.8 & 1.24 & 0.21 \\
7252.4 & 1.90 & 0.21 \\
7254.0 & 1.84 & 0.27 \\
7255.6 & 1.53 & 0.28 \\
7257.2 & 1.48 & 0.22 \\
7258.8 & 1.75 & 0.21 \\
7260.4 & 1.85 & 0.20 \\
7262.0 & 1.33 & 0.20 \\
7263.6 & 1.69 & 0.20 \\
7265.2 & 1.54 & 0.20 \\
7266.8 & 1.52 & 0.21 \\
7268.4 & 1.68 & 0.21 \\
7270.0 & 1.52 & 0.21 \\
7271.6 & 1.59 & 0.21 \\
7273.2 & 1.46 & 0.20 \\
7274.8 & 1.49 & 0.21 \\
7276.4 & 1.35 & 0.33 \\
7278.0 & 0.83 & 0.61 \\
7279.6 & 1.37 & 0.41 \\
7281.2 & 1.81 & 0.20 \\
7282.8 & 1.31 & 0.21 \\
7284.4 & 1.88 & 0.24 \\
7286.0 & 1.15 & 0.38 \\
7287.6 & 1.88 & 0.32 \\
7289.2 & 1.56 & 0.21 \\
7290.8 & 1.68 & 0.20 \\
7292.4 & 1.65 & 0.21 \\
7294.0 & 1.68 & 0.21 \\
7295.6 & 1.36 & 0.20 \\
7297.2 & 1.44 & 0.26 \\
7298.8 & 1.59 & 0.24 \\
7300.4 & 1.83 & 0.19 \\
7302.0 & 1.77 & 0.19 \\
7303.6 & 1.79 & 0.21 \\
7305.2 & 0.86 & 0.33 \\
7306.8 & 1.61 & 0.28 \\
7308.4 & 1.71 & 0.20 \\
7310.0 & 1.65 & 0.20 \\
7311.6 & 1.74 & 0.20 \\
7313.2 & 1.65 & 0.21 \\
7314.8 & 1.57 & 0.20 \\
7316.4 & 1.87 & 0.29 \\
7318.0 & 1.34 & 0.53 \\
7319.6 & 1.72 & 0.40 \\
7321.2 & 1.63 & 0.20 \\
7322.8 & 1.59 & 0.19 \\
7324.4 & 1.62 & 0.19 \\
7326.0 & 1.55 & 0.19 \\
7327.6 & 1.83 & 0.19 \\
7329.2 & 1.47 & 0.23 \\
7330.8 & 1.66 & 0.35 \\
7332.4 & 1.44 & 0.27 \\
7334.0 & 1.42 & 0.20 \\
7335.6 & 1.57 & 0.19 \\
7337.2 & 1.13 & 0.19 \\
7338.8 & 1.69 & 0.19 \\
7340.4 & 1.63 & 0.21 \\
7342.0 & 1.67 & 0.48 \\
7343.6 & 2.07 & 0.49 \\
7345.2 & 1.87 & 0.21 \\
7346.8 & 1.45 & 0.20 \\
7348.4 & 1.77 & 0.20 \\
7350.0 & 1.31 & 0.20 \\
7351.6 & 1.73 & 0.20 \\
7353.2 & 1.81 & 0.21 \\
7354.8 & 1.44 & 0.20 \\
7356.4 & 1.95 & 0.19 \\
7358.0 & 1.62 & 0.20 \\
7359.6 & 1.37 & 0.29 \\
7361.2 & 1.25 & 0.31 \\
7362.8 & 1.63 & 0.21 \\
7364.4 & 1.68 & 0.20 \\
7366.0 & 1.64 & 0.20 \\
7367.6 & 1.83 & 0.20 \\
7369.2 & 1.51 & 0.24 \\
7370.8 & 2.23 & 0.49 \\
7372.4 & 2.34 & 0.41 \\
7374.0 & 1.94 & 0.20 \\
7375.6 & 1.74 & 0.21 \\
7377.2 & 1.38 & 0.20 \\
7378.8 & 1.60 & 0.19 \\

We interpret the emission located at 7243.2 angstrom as Hbeta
